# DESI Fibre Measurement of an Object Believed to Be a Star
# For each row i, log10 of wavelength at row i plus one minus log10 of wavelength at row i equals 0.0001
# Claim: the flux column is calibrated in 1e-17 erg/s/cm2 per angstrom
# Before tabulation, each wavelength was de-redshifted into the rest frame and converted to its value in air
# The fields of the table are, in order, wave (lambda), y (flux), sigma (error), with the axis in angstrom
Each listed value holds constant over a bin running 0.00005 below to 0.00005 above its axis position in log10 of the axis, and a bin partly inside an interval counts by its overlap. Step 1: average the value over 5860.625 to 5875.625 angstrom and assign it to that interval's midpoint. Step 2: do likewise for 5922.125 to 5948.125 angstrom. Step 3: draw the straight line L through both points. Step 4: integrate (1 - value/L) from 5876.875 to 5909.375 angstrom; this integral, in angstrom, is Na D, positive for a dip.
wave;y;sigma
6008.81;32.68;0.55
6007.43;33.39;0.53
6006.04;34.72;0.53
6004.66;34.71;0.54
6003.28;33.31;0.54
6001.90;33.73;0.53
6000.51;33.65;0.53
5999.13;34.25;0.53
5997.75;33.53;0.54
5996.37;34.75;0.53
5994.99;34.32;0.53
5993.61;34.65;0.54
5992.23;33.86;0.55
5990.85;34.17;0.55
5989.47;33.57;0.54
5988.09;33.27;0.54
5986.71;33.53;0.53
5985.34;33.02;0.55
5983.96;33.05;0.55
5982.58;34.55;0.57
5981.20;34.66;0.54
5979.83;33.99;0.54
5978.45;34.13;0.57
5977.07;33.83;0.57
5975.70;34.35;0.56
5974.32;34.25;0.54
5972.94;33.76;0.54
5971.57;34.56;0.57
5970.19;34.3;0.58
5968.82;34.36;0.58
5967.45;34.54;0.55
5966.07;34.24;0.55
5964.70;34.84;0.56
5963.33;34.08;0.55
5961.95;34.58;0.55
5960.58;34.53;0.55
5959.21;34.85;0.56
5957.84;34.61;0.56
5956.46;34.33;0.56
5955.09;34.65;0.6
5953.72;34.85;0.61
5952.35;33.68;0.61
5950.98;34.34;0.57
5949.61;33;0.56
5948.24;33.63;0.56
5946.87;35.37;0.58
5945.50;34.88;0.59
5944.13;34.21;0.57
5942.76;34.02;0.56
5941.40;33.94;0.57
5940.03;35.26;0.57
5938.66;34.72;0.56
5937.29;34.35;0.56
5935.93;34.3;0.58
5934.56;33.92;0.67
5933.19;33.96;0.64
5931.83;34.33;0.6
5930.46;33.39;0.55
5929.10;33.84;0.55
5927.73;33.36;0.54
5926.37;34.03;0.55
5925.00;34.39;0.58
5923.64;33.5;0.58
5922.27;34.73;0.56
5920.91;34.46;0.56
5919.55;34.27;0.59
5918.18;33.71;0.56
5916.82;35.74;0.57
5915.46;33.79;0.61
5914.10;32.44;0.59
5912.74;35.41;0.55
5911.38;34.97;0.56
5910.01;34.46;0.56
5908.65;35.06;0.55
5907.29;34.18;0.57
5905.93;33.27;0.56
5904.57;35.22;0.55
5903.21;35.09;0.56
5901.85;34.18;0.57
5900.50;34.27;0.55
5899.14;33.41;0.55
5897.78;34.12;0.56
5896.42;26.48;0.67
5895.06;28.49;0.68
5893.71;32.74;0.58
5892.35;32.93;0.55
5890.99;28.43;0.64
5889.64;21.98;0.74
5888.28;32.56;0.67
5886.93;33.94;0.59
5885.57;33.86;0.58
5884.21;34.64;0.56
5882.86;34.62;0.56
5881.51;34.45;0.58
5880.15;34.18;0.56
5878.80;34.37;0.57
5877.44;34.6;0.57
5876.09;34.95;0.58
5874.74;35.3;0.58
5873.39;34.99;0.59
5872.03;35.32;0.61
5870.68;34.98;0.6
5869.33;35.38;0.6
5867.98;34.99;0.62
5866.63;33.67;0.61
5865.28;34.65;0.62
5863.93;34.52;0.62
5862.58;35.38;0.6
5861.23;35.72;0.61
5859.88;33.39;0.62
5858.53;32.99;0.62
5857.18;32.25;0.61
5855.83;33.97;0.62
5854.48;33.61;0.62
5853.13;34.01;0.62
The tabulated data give 1.8 angstrom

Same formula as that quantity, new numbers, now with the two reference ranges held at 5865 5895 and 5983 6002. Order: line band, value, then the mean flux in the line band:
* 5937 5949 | -0.3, 34.5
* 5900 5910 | -0.3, 34.5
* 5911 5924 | -0.3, 34.3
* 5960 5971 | -0.2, 34.4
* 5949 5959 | -0.2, 34.2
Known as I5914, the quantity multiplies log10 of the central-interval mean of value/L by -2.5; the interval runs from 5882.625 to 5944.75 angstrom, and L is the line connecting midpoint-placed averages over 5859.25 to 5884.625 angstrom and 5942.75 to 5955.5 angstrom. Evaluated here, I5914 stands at 0.03 mag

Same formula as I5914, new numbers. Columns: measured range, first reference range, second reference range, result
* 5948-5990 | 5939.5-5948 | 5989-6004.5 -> 0.01 mag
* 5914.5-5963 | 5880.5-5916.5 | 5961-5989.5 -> -0.02 mag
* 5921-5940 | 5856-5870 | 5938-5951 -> 0.01 mag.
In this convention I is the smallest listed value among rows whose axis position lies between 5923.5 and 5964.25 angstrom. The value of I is 33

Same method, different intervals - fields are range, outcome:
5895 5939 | 26.48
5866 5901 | 21.98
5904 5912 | 33.27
